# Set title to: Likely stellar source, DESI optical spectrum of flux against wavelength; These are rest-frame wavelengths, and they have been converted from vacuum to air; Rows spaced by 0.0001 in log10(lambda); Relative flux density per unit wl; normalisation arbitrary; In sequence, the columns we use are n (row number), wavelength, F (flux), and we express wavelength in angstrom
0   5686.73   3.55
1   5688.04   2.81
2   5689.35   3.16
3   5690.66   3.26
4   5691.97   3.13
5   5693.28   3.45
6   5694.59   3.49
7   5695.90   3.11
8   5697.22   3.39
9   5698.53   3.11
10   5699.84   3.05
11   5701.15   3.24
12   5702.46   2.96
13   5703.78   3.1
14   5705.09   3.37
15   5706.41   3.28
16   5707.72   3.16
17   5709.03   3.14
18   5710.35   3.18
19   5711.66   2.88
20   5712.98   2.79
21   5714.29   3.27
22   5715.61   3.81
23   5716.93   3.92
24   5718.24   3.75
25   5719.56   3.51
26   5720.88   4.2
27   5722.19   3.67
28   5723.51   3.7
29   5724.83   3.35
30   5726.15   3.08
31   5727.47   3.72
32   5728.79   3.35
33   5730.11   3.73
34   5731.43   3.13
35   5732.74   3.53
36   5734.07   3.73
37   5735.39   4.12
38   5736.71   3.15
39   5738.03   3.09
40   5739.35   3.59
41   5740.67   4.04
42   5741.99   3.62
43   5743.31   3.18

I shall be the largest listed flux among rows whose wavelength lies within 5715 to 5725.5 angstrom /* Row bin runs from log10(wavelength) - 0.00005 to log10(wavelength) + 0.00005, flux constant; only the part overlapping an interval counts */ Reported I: 4.2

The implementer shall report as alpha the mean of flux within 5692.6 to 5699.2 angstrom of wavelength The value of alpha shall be 3.31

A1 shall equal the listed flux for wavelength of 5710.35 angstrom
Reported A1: 3.18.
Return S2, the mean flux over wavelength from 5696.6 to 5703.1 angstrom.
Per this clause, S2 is 3.15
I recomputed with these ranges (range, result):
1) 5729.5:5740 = 4.12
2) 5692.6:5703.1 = 3.49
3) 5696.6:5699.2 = 3.39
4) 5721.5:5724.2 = 3.7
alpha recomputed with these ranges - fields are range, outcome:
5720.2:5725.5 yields 3.73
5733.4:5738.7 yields 3.52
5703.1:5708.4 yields 3.23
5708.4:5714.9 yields 3.05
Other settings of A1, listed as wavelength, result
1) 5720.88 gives 4.2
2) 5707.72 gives 3.16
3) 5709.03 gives 3.14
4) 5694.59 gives 3.49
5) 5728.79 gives 3.35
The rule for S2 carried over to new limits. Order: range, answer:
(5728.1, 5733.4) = 3.44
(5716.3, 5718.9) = 3.84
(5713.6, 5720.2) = 3.65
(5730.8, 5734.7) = 3.46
